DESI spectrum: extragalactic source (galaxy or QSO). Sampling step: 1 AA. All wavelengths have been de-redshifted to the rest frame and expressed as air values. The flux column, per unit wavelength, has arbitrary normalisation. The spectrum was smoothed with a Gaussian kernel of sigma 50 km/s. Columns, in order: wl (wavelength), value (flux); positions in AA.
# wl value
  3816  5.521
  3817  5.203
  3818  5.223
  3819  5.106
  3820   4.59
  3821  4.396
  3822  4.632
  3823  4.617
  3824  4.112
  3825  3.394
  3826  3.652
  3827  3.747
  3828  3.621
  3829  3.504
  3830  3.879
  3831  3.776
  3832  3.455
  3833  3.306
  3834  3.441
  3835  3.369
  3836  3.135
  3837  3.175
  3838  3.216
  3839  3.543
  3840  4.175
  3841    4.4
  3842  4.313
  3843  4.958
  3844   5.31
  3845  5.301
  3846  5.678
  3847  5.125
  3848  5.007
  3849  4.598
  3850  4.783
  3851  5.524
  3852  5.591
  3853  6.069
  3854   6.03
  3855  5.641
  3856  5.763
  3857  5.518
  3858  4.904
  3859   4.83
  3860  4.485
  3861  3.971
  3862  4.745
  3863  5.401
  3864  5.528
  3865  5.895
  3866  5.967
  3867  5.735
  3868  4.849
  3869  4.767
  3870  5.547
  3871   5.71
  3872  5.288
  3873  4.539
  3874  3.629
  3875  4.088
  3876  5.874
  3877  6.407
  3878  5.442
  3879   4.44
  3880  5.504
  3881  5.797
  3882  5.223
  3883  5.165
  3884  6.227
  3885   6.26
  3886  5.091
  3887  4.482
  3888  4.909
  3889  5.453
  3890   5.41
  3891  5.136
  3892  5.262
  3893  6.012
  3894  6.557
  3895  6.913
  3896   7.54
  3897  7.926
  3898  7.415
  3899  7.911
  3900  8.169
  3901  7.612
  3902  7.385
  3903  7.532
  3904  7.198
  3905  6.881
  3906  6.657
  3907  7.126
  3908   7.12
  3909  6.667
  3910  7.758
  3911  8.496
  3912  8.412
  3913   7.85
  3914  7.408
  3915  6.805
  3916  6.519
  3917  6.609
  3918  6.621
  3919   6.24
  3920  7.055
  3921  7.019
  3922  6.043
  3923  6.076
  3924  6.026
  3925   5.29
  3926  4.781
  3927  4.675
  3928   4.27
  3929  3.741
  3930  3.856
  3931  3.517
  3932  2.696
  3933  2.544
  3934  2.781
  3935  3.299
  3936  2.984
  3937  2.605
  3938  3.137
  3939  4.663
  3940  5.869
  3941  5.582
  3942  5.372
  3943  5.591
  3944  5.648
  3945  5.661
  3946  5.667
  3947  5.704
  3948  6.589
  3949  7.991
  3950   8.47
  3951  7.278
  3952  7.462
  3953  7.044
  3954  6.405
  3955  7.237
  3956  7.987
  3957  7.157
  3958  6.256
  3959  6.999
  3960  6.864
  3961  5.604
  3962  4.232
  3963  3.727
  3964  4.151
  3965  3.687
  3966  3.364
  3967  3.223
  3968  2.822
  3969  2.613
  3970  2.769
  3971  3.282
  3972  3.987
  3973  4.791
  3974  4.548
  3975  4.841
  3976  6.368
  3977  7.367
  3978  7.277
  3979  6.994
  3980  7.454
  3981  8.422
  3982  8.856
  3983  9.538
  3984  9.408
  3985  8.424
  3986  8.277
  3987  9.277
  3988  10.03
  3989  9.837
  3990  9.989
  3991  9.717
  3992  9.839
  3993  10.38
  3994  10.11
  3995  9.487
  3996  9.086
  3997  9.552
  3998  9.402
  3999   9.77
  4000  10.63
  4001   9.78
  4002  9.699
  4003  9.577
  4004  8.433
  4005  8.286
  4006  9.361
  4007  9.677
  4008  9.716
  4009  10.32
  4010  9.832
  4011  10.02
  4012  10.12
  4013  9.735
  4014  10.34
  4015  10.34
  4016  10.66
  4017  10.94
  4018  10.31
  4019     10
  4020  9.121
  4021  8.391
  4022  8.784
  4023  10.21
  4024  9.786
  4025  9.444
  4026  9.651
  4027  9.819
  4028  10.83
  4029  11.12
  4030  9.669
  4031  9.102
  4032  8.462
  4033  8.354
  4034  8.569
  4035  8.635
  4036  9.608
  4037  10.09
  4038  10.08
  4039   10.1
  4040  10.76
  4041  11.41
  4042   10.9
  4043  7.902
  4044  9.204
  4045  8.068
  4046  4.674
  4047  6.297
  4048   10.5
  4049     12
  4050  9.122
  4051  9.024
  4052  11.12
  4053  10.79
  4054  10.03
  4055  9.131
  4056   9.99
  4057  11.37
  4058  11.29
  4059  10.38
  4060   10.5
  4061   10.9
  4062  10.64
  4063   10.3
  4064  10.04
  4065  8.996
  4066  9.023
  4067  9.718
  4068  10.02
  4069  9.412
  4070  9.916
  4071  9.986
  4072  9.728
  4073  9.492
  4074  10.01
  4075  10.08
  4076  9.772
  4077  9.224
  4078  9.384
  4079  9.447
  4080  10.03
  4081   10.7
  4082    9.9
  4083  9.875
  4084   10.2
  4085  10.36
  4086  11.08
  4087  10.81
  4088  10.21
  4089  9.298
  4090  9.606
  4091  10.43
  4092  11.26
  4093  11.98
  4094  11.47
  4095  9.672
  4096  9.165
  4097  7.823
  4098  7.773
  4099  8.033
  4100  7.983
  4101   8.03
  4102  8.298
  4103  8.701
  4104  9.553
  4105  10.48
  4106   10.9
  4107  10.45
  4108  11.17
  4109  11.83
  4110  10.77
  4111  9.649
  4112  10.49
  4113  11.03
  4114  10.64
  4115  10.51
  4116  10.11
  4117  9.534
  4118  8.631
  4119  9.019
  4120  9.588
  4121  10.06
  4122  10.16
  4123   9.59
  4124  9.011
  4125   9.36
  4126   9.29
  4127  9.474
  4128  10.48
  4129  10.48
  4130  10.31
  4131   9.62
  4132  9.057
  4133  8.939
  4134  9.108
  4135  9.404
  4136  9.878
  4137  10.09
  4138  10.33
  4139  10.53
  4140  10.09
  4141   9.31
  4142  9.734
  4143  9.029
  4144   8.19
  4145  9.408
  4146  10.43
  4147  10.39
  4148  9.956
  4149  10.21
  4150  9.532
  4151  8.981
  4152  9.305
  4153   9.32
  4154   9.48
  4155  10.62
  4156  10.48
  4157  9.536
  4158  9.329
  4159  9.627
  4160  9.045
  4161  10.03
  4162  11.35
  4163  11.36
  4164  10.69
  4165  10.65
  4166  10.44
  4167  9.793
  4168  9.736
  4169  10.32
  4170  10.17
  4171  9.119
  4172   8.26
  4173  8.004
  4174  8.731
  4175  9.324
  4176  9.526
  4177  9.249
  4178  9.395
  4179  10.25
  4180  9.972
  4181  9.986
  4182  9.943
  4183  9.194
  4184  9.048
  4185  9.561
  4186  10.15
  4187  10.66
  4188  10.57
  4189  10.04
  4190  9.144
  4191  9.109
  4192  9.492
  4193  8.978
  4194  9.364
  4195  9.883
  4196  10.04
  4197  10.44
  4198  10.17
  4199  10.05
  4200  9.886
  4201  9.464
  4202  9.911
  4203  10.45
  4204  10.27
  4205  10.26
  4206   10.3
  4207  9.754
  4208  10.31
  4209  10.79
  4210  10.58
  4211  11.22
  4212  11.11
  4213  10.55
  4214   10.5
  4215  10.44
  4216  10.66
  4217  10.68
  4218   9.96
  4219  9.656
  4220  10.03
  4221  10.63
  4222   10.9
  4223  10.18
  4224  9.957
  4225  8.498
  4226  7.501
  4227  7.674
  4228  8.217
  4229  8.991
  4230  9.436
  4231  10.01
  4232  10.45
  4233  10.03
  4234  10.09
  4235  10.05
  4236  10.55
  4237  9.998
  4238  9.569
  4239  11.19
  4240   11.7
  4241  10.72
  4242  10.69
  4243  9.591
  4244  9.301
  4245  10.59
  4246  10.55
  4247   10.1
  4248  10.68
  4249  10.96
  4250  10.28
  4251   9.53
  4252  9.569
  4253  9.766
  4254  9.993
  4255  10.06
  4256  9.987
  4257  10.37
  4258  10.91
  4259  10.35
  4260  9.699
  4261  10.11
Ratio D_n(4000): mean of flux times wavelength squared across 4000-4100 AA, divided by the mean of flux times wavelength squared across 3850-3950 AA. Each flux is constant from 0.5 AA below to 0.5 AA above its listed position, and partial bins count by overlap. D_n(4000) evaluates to 1.85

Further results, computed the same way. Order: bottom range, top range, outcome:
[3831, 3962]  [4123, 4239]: 2.02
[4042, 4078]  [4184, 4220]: 1.12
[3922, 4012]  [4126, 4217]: 1.63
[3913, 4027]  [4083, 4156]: 1.48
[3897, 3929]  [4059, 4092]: 1.60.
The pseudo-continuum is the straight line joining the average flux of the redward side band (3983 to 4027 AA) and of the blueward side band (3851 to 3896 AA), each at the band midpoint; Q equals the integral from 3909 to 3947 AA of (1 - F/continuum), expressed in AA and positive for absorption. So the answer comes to 9.0 AA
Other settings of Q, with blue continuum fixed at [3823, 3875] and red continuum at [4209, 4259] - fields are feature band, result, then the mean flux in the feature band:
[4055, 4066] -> -3.9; 10.3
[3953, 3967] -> 1.3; 5.63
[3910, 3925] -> -3.6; 6.91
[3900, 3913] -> -4.8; 7.45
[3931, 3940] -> 4.0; 3.27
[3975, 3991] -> -4.6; 8.42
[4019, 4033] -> -4.7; 9.54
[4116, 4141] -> -3.1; 9.67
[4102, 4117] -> -3.6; 10.3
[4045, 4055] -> -2.3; 9.22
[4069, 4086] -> -4.4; 9.9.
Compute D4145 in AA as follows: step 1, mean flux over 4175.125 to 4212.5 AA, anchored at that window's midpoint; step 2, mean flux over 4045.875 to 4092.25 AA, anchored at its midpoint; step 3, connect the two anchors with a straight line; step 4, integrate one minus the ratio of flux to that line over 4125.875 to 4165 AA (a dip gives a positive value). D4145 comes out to 0.5 AA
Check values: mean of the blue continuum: 9.95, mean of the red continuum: 9.95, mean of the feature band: 9.82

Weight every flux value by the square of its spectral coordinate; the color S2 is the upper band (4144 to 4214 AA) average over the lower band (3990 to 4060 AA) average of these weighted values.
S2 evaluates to 1.1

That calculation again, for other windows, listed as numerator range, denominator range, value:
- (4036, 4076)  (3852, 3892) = 2.04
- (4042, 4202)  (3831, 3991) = 1.89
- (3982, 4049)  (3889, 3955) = 1.65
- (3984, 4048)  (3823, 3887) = 2.16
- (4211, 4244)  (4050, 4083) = 1.08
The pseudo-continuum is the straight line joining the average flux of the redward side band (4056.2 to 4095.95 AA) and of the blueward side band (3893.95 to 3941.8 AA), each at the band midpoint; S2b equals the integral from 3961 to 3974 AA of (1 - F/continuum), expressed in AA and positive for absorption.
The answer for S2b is 6.5 AA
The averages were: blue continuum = 5.99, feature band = 3.67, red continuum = 10.2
